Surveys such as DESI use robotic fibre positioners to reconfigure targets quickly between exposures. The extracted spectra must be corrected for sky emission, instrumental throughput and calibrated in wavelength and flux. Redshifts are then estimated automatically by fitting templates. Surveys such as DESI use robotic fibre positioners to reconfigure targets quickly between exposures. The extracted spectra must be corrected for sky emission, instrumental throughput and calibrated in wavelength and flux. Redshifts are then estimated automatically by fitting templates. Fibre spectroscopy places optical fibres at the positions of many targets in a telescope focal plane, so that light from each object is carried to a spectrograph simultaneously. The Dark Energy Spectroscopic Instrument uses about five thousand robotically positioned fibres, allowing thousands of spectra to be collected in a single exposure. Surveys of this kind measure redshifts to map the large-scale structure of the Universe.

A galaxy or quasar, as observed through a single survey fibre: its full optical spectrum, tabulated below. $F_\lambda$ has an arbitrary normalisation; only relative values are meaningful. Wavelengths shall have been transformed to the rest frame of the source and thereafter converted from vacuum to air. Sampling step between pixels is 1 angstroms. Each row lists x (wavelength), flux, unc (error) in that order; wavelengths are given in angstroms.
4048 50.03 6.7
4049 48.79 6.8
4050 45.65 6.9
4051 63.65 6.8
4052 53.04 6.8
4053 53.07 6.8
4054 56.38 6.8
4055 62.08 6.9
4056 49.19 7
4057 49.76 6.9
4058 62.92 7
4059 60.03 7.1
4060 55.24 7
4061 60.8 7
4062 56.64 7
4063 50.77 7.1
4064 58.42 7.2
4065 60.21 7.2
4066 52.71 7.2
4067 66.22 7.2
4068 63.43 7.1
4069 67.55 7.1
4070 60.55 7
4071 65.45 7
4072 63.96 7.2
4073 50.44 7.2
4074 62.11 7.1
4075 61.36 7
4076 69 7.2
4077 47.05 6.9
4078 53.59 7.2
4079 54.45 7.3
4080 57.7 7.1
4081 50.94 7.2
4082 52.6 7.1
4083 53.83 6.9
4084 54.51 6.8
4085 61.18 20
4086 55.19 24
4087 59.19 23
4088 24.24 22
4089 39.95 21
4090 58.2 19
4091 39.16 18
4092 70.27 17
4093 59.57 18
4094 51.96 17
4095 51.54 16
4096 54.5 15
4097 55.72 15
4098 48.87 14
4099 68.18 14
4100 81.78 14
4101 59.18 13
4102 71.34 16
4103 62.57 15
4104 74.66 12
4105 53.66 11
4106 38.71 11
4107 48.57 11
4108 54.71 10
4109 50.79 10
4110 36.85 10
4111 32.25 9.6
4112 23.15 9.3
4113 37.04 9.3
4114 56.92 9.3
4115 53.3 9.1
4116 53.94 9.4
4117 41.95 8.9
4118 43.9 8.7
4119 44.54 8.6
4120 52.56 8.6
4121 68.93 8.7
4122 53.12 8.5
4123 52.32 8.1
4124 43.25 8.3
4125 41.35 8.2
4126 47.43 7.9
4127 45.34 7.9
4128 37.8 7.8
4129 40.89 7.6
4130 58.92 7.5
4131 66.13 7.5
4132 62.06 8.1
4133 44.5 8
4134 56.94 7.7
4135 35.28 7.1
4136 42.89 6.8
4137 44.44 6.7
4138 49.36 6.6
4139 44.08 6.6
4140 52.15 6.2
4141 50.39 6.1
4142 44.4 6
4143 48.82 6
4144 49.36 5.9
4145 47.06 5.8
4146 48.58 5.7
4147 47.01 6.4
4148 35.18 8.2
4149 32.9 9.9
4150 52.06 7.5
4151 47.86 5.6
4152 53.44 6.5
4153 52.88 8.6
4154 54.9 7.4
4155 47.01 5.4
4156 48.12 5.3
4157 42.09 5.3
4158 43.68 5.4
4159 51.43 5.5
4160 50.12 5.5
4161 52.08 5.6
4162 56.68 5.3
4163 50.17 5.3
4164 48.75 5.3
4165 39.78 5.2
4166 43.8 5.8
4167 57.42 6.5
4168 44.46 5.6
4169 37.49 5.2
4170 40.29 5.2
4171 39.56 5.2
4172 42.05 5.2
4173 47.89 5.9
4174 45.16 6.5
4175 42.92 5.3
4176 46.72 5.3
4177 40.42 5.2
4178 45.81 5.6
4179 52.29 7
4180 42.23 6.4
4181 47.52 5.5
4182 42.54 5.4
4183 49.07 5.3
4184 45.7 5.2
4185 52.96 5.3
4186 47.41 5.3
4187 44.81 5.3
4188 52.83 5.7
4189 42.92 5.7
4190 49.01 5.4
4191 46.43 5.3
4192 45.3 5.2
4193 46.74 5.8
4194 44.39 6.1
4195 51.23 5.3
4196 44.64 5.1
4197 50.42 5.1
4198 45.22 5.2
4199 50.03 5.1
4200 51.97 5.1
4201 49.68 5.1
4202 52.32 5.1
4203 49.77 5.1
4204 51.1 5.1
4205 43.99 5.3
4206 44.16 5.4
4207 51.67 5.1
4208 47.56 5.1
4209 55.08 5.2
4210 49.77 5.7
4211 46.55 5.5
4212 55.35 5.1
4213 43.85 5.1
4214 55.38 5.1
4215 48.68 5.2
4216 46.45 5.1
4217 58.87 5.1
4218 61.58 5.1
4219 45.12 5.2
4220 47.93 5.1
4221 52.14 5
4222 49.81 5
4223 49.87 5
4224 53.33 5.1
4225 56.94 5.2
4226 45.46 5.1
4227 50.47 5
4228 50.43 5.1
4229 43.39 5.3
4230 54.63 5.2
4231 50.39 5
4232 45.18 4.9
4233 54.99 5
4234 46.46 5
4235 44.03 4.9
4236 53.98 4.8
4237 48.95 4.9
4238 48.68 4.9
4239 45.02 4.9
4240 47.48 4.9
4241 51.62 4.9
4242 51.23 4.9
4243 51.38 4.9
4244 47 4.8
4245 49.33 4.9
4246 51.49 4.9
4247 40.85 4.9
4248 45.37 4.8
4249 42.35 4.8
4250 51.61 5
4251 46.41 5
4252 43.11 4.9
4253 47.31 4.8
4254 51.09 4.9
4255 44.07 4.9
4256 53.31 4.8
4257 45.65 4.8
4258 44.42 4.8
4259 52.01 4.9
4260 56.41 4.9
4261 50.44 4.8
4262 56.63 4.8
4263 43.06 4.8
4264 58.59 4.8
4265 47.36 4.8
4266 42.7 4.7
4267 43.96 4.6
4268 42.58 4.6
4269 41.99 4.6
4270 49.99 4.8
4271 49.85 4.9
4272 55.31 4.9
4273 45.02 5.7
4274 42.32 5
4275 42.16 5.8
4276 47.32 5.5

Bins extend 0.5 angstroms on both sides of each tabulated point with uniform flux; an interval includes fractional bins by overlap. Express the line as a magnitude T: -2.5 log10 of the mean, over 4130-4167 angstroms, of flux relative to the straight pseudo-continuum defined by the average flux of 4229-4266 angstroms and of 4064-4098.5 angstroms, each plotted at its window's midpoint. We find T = 0.10 mag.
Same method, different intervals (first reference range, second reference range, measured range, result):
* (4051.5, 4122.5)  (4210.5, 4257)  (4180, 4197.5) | 0.085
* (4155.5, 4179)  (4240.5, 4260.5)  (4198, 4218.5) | -0.075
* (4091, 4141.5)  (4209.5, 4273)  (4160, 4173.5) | 0.092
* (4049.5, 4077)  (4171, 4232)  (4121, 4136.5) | 0.095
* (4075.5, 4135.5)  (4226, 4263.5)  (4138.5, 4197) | 0.082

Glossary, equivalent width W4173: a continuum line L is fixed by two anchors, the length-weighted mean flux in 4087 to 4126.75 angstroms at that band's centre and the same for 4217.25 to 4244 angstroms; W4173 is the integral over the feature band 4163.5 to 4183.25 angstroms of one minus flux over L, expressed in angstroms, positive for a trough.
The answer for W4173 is 2.30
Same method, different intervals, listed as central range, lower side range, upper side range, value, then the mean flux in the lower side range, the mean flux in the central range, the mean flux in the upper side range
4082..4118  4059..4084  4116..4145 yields 0.8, 58.1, 52.4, 48.7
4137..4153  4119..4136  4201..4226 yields 1.0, 50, 47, 50.6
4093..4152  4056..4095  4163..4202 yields 2.2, 56.2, 50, 46.4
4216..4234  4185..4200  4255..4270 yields -1.1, 47.6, 50.9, 48.4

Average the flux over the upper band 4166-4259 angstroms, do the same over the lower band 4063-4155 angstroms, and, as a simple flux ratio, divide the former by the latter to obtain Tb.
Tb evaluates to 0.9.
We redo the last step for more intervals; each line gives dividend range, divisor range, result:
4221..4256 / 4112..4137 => 1.00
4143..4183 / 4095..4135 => 0.90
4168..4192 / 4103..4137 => 0.94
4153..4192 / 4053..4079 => 0.80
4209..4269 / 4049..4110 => 0.87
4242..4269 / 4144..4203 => 1.02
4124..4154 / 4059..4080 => 0.81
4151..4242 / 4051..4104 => 0.85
